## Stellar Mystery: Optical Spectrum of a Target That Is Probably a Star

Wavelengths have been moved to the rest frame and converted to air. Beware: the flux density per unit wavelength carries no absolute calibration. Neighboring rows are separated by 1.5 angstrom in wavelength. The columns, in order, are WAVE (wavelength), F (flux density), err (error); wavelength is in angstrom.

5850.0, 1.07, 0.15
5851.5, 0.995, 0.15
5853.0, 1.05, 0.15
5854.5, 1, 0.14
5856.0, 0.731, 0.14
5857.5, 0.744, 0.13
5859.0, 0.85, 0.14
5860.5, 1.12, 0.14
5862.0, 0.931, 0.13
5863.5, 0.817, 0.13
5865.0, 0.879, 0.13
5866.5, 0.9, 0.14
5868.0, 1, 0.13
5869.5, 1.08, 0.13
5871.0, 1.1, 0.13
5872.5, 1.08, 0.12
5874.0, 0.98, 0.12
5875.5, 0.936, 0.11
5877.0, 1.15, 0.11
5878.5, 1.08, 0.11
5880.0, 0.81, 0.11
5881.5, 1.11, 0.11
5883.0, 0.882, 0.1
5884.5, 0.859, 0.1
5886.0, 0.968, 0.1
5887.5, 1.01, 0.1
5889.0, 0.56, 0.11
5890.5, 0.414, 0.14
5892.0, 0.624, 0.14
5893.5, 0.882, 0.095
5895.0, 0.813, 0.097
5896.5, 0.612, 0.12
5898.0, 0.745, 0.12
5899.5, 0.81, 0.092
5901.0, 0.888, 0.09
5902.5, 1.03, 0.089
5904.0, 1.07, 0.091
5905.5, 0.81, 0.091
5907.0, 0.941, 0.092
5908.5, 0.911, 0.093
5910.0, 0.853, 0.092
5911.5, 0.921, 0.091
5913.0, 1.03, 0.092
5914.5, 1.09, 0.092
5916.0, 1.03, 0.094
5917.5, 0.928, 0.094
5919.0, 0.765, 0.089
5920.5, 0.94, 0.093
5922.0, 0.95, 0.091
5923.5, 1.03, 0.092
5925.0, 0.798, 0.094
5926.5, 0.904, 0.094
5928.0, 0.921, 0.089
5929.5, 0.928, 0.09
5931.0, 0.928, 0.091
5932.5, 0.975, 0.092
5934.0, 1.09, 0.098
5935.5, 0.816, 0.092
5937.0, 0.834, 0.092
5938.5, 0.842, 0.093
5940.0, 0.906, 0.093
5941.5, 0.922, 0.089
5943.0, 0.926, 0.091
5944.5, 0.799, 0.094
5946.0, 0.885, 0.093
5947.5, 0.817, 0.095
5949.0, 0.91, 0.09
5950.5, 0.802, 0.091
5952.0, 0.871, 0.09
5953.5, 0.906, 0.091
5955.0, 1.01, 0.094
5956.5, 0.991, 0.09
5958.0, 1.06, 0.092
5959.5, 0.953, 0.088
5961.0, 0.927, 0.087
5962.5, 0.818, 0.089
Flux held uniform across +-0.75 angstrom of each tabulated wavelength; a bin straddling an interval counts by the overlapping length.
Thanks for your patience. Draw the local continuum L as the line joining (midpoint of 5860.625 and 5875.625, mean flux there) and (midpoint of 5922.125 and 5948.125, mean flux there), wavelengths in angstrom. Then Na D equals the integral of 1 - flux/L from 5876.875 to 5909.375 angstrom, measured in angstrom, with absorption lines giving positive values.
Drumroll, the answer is 3.18 angstrom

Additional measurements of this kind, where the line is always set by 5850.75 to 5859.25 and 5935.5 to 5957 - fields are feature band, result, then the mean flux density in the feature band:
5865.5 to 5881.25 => -2.1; 1.01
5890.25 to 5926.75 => 0.5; 0.877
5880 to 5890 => 0.2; 0.879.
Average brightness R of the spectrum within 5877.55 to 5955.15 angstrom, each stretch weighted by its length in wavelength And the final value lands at 0.887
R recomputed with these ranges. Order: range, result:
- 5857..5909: 0.898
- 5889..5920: 0.852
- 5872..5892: 0.898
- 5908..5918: 0.968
